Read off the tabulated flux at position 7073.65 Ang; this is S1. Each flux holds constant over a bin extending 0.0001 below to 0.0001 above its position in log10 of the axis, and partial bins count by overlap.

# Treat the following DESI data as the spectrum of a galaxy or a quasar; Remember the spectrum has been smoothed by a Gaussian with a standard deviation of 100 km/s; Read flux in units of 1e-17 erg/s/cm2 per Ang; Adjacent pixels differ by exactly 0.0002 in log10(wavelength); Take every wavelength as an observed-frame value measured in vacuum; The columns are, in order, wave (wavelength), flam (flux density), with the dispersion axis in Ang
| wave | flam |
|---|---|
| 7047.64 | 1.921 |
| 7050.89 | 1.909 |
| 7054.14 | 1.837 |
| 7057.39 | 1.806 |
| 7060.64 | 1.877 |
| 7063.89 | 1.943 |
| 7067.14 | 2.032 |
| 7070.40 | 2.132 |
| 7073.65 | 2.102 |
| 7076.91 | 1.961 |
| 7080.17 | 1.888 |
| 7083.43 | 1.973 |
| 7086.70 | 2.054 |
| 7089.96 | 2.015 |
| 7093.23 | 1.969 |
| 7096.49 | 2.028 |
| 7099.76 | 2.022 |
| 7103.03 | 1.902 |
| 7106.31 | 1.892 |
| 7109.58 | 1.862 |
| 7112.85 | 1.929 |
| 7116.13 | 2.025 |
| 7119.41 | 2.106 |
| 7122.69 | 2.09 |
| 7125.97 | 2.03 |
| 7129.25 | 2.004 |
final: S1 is 2.102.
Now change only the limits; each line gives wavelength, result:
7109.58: 1.862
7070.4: 2.132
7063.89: 1.943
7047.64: 1.921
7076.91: 1.961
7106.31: 1.892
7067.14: 2.032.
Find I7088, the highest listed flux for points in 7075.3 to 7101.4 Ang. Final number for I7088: 2.054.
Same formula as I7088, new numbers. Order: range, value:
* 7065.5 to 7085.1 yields 2.132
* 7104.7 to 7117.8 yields 2.025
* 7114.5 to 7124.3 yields 2.106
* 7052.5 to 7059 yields 1.837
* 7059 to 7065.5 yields 1.943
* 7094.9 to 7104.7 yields 2.028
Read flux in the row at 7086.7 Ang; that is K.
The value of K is 2.054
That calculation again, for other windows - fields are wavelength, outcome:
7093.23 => 1.969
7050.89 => 1.909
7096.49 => 2.028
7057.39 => 1.806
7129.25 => 2.004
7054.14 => 1.837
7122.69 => 2.09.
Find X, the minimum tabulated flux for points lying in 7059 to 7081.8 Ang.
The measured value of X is 1.877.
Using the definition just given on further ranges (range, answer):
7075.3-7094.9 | 1.888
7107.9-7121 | 1.862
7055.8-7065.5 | 1.806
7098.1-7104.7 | 1.902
